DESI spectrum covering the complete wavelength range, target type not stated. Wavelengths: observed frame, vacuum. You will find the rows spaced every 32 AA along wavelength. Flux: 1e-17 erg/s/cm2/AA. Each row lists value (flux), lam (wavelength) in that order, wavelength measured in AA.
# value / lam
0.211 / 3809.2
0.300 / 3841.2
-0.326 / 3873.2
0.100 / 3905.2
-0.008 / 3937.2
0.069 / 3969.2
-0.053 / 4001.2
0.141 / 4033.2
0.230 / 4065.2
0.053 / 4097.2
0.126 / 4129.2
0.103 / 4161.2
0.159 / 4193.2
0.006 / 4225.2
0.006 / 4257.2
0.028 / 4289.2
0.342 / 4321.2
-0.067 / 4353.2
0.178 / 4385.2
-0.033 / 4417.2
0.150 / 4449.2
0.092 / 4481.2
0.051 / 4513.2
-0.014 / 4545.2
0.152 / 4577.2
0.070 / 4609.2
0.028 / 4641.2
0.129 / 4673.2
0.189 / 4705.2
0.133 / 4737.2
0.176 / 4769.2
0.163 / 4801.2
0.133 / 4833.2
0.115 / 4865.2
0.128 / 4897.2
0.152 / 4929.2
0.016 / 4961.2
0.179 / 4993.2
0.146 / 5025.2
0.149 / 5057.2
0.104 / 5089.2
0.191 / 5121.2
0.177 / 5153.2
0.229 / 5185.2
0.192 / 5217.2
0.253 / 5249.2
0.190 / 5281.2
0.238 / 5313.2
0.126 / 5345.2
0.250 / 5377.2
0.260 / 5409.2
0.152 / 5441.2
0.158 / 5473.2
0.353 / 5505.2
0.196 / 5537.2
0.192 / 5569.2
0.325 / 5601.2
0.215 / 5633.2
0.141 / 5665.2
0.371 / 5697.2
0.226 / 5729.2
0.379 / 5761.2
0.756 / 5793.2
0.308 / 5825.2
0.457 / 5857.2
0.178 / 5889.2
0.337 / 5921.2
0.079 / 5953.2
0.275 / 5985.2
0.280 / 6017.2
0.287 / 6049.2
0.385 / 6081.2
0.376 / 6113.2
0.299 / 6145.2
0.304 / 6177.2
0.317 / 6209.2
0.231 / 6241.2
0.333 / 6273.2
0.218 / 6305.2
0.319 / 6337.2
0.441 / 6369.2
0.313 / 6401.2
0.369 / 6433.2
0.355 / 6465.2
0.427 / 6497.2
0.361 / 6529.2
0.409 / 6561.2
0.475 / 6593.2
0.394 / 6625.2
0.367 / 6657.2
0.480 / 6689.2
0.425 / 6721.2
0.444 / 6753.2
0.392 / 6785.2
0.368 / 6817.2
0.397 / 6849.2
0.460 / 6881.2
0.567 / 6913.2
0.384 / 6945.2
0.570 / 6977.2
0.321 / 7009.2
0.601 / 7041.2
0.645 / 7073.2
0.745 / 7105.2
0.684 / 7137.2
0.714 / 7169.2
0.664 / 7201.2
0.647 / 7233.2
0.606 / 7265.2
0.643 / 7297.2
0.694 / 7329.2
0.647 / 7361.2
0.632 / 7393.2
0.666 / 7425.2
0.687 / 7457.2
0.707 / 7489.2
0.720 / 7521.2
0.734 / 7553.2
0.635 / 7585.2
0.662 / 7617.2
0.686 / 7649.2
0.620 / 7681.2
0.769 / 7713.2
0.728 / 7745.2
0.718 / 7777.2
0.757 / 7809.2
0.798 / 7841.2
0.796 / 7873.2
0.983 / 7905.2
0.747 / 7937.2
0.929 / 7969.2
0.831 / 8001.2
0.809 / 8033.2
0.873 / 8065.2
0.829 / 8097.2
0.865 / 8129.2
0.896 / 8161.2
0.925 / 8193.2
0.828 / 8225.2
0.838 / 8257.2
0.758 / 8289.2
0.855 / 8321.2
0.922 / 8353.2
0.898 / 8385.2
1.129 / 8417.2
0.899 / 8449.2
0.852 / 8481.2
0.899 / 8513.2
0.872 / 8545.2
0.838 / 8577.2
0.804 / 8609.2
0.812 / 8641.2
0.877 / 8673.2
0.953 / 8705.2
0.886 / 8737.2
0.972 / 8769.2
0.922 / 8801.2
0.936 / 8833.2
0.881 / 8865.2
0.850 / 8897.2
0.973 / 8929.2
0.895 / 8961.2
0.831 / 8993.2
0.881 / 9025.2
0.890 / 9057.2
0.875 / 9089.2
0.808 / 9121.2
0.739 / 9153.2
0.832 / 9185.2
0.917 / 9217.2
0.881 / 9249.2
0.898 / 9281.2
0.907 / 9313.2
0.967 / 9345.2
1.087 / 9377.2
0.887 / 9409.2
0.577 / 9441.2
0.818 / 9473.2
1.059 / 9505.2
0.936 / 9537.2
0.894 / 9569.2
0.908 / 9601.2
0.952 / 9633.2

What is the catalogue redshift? 0.77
